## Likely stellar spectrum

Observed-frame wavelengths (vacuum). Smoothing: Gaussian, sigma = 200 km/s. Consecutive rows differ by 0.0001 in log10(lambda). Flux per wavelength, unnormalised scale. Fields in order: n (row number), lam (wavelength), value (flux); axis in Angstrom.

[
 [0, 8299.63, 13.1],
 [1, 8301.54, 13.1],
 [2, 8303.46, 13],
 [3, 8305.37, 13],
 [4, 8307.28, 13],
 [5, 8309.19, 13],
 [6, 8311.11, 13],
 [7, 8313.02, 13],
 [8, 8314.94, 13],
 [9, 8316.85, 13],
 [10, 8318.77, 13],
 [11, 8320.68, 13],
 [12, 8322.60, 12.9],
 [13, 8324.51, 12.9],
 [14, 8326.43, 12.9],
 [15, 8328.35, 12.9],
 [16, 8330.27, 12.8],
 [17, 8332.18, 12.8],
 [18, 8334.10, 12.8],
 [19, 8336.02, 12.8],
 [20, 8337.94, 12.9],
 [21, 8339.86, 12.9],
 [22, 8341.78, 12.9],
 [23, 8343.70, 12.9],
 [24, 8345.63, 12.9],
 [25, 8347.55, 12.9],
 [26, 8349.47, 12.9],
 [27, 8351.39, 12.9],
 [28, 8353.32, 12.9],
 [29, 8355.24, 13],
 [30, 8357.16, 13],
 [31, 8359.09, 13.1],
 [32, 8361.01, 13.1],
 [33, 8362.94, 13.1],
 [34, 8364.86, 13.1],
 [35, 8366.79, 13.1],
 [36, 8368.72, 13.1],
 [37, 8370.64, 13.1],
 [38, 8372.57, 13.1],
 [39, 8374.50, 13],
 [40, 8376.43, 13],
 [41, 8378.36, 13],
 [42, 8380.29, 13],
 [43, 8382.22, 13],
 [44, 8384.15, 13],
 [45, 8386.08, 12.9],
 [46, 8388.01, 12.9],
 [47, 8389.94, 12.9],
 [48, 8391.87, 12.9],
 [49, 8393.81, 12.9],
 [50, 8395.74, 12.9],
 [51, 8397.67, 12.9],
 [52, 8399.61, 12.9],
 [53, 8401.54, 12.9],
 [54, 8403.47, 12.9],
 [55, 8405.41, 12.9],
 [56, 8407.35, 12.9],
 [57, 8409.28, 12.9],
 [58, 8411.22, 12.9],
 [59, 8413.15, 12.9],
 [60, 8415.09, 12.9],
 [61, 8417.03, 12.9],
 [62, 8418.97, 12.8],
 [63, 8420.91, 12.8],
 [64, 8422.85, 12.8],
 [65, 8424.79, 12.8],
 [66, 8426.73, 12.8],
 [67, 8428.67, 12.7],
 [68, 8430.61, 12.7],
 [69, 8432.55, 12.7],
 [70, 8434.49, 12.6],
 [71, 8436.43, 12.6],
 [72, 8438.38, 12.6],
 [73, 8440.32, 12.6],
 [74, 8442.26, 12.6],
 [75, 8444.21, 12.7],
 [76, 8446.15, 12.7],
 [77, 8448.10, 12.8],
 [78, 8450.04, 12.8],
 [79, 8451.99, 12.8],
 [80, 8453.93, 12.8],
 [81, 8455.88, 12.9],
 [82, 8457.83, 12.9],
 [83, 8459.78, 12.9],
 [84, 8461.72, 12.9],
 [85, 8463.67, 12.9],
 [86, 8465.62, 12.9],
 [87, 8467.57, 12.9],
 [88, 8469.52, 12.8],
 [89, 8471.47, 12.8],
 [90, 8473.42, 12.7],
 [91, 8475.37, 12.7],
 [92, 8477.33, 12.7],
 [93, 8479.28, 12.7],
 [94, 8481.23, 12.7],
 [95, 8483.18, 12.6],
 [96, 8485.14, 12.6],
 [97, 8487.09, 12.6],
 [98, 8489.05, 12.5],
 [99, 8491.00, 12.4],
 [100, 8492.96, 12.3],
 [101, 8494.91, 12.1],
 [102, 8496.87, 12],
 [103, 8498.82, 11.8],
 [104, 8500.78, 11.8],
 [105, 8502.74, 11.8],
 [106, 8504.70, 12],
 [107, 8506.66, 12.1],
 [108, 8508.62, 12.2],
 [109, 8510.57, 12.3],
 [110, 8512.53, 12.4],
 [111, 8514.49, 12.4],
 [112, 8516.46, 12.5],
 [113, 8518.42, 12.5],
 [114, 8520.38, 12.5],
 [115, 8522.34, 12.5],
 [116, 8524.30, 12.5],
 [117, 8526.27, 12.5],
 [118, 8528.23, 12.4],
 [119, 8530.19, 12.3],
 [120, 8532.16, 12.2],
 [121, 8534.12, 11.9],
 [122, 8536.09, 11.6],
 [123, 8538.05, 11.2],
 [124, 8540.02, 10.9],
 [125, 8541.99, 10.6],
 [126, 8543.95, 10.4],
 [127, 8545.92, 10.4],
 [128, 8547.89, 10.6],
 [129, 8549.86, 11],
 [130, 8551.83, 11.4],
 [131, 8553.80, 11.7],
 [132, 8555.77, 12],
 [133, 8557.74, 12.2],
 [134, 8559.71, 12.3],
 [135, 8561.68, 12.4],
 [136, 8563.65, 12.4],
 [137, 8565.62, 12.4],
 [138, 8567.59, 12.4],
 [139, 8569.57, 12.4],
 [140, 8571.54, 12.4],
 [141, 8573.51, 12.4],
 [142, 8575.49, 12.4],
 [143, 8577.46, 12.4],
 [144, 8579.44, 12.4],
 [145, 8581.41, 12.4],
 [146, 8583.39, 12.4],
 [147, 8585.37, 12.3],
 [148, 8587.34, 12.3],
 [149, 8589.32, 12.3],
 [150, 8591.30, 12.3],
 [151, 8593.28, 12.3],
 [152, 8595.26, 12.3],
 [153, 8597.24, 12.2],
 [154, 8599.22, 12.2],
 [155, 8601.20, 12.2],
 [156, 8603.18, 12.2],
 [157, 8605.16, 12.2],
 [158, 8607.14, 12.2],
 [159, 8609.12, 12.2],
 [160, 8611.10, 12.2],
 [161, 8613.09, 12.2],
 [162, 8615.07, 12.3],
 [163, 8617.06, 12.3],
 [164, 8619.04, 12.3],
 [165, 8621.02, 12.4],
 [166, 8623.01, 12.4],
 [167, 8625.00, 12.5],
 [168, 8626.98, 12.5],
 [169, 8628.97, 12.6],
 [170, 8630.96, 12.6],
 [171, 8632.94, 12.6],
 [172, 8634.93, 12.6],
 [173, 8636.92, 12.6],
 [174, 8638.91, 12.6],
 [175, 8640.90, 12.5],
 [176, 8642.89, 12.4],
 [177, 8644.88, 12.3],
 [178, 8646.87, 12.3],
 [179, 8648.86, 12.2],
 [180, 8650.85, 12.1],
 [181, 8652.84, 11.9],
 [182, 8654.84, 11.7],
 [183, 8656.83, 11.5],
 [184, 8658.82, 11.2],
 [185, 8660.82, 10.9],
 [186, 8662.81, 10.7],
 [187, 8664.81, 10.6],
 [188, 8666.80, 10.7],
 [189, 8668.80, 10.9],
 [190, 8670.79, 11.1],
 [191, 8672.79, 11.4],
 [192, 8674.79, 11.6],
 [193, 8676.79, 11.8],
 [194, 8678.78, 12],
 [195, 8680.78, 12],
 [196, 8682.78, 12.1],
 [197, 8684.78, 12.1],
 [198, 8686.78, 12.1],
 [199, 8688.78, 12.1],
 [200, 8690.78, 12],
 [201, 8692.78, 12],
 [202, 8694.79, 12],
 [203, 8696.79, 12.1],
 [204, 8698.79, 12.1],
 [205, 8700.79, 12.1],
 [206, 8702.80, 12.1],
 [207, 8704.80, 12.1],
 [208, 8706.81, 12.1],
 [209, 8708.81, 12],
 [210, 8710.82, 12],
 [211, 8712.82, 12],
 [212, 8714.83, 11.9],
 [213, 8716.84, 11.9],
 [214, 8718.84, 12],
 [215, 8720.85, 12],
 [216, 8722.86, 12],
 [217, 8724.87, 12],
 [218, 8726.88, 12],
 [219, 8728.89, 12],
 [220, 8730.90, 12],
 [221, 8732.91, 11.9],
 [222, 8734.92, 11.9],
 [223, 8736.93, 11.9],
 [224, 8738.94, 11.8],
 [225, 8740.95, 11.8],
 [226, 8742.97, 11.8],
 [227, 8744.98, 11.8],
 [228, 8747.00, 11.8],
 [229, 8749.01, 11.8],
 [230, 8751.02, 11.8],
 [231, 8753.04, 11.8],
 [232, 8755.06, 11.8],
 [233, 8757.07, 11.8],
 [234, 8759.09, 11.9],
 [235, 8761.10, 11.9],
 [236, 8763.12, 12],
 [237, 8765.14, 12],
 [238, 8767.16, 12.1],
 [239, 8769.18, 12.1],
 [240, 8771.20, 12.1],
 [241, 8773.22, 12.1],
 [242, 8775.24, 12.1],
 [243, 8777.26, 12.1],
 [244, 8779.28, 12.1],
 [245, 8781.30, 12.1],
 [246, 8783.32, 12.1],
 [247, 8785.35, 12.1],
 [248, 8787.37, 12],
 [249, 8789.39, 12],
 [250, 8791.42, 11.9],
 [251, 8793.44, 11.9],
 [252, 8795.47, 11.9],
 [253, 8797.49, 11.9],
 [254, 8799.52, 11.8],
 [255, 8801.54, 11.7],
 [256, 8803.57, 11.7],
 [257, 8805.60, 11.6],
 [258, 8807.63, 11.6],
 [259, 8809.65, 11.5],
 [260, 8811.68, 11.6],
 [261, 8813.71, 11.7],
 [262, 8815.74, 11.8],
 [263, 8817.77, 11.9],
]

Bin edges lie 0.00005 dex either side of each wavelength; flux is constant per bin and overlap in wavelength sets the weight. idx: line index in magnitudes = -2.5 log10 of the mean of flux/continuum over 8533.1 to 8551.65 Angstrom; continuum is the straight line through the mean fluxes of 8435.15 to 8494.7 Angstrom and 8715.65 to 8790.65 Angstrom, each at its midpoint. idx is 0.14 mag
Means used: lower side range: 12.7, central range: 11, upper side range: 12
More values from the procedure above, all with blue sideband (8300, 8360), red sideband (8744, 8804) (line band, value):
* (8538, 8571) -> 0.08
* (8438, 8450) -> 0.00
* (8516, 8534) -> 0.01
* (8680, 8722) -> 0.01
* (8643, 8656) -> 0.01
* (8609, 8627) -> 0.00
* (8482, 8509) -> 0.03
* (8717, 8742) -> 0.01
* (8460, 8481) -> -0.02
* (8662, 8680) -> 0.09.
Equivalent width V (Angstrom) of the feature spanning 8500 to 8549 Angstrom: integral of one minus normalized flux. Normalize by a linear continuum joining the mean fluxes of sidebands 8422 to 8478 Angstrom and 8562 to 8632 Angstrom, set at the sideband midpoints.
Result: 2.7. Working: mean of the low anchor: 12.8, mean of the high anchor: 12.3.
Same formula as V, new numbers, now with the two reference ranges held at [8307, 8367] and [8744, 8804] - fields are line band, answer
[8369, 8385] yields -0.2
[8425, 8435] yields 0.0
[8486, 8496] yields 0.2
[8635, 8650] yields -0.2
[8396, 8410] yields -0.1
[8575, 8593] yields 0.0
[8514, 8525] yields 0.0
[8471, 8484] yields -0.1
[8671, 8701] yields 0.5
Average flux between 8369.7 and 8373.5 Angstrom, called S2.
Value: 13.1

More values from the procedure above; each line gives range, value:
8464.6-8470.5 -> 12.9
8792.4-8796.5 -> 11.9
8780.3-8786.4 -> 12.1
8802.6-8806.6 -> 11.6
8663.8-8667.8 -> 10.6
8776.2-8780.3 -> 12.1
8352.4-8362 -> 13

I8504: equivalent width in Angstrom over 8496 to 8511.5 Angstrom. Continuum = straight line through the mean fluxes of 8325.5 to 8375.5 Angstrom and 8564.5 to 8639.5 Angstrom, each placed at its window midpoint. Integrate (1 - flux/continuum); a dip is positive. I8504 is 0.73 Angstrom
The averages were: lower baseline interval 13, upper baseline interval 12.4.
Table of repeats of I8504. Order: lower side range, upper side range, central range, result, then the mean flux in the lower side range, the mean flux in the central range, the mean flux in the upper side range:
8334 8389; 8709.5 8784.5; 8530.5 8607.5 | 2.90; 13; 12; 12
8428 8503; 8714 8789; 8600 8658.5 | -0.23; 12.6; 12.3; 12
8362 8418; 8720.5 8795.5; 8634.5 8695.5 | 2.05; 13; 11.8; 12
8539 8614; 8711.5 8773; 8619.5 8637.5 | -0.83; 12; 12.5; 11.9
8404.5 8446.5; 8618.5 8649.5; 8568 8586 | 0.23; 12.8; 12.4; 12.5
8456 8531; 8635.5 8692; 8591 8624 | -0.69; 12.5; 12.3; 11.8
